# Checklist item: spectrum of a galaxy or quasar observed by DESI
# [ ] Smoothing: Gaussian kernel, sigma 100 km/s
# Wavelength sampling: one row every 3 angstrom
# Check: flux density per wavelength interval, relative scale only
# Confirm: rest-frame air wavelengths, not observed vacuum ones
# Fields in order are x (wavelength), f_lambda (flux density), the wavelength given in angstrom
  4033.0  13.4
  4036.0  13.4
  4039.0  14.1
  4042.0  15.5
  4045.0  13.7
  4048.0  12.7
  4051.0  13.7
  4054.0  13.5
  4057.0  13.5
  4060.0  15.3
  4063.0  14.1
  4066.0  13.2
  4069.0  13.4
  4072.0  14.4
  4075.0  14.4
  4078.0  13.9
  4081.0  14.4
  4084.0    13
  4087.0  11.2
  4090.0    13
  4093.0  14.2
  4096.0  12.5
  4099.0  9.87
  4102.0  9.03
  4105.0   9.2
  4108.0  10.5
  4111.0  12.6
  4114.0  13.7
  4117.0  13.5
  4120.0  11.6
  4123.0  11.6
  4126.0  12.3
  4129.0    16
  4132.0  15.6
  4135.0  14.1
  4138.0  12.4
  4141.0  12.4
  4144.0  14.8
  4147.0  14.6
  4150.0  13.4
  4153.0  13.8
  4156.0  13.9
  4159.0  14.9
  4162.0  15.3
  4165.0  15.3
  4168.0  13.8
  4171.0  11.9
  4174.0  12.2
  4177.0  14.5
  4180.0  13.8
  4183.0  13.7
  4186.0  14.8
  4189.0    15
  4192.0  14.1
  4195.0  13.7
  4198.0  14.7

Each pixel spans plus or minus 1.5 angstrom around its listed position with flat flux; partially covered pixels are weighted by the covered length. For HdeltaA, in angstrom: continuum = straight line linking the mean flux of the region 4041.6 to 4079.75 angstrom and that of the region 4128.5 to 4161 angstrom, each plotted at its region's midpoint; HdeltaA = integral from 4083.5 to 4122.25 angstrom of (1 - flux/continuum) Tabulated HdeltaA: 6.1 angstrom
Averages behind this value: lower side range 13.9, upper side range 14.1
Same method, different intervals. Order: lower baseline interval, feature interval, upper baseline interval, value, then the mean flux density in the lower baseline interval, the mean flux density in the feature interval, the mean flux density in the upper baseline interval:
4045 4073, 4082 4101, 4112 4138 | 1.87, 13.7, 12.3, 13.5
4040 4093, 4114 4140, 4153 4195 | 0.99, 13.7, 13.4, 14.1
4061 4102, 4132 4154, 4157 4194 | -0.05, 13.1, 13.8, 14.1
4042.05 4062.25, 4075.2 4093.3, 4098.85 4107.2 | -3.72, 13.9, 13.3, 9.38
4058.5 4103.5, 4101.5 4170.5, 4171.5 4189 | 1.05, 13.1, 13.3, 13.8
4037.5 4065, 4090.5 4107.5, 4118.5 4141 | 3.17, 14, 11.1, 13.3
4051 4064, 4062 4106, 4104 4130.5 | 2.21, 14.1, 12.7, 12.4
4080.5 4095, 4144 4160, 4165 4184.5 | -0.96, 13.1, 14.2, 13.5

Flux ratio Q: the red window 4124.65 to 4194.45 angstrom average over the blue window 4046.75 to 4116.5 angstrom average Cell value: 1.09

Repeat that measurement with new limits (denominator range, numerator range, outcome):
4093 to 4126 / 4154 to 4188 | 1.21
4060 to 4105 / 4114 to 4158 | 1.06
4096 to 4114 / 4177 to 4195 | 1.33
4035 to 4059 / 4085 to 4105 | 0.83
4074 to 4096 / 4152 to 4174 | 1.05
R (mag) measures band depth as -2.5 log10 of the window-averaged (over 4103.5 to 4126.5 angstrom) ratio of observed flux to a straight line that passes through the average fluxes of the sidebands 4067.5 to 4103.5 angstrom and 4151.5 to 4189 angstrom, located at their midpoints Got 0.118 mag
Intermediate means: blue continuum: 12.8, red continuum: 14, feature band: 11.9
